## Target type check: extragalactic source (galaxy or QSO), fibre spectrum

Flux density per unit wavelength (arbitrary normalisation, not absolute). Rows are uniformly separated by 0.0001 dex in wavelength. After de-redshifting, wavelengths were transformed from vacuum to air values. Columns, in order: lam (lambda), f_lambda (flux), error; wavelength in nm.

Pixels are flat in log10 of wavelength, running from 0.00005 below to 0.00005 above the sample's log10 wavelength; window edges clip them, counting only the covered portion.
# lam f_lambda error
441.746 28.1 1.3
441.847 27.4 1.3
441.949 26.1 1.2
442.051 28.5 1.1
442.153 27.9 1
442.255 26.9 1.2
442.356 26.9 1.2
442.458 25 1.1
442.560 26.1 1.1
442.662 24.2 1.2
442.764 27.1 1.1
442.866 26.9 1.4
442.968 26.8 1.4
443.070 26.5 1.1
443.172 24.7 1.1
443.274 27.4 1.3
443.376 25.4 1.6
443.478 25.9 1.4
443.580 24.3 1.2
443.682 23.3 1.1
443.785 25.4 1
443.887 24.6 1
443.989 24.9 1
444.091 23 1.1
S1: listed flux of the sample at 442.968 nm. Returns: 26.8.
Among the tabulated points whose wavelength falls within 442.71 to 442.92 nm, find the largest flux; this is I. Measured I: 27.1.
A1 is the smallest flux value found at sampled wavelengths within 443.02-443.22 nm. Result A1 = 24.7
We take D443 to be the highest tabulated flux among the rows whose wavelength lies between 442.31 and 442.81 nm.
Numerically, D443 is 27.1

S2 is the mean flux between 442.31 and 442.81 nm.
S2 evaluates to 25.8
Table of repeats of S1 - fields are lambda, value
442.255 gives 26.9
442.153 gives 27.9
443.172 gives 24.7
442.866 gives 26.9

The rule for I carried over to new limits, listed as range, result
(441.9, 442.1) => 28.5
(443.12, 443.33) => 27.4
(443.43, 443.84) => 25.9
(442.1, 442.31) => 27.9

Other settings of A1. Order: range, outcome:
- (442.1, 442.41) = 26.9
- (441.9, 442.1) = 26.1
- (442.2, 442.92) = 24.2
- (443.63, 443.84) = 23.3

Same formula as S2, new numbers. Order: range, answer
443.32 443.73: 24.8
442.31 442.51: 25.9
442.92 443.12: 26.6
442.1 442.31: 27.5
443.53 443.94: 24.4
